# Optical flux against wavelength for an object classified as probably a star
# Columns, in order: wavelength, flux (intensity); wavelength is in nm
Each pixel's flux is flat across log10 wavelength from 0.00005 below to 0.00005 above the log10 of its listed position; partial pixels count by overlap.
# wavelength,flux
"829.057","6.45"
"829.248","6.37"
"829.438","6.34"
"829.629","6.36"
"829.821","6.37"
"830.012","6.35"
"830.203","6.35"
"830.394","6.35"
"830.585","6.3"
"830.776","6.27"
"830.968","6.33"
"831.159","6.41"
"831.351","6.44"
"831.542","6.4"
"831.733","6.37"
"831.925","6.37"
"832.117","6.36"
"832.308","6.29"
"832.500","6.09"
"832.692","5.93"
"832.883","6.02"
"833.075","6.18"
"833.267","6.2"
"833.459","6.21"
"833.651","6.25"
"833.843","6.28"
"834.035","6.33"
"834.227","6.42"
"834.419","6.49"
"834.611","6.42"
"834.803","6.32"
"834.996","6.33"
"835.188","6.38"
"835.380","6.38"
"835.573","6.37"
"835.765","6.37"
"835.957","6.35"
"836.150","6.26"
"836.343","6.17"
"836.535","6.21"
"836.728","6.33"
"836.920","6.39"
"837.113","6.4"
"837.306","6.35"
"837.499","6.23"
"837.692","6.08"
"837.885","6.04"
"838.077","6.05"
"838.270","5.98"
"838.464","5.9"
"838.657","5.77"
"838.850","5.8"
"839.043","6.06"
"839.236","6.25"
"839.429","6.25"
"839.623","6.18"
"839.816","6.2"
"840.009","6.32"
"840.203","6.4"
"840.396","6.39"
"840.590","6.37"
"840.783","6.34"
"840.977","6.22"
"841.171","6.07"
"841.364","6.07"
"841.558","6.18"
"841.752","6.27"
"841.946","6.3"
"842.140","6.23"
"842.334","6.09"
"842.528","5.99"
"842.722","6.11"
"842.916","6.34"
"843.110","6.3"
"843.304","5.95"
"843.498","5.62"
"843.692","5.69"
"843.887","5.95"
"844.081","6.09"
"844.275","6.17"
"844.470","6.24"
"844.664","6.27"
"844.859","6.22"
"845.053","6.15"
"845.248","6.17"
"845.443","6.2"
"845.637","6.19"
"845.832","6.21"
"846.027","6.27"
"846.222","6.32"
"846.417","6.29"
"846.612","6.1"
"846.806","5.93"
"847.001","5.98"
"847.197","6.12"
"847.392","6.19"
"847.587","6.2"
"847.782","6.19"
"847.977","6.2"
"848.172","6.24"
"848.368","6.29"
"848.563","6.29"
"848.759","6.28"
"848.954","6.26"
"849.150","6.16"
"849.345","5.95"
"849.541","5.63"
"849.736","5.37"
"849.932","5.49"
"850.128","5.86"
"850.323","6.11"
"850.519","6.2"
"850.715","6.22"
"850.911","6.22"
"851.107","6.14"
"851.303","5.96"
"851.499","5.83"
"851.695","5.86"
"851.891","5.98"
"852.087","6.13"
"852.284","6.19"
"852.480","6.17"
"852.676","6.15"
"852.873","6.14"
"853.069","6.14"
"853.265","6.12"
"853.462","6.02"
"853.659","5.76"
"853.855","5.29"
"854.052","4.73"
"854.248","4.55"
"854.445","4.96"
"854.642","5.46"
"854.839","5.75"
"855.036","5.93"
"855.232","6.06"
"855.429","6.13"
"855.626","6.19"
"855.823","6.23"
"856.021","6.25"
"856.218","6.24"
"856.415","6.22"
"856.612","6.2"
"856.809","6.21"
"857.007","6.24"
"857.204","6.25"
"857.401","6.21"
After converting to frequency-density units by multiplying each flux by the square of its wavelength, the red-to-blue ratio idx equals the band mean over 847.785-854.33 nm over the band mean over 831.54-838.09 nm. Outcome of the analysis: 0.98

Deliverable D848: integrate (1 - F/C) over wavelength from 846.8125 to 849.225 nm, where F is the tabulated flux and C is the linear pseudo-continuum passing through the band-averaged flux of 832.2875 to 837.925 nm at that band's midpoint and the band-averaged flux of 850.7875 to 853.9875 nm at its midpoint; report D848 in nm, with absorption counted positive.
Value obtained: -0.05 nm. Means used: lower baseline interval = 6.27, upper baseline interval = 5.99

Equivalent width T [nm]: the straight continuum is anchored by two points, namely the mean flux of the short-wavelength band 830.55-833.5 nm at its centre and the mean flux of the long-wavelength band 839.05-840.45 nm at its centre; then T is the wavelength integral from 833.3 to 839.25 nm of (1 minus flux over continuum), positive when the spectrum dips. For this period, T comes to 0.03 nm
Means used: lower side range 6.26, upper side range 6.27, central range 6.23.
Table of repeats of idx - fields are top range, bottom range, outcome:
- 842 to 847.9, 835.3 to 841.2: 1.00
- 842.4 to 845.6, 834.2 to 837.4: 0.98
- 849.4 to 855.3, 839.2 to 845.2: 0.97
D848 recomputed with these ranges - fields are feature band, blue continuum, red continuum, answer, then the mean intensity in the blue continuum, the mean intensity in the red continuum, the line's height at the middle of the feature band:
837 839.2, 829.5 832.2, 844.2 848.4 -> 0.07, 6.36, 6.19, 6.28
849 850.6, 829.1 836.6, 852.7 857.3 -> 0.03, 6.31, 5.88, 5.98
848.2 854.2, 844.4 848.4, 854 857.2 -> 0.06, 6.19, 5.86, 6.02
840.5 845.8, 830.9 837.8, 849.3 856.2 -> -0.04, 6.3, 5.87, 6.09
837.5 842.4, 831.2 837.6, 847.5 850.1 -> 0.03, 6.3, 6.04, 6.2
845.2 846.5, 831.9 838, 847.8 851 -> -0.03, 6.27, 6.05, 6.11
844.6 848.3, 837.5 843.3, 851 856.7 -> -0.09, 6.16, 5.89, 6.04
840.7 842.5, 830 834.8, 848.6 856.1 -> -0.02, 6.3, 5.89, 6.11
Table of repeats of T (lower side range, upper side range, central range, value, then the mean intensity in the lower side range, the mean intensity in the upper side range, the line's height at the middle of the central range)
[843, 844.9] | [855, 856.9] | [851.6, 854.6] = 0.20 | 6.05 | 6.18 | 6.15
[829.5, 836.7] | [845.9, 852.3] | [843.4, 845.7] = 0.02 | 6.3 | 6.07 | 6.14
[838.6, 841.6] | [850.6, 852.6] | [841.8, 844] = 0.04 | 6.19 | 6.07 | 6.16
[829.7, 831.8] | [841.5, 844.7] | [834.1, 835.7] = -0.03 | 6.36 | 6.1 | 6.27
